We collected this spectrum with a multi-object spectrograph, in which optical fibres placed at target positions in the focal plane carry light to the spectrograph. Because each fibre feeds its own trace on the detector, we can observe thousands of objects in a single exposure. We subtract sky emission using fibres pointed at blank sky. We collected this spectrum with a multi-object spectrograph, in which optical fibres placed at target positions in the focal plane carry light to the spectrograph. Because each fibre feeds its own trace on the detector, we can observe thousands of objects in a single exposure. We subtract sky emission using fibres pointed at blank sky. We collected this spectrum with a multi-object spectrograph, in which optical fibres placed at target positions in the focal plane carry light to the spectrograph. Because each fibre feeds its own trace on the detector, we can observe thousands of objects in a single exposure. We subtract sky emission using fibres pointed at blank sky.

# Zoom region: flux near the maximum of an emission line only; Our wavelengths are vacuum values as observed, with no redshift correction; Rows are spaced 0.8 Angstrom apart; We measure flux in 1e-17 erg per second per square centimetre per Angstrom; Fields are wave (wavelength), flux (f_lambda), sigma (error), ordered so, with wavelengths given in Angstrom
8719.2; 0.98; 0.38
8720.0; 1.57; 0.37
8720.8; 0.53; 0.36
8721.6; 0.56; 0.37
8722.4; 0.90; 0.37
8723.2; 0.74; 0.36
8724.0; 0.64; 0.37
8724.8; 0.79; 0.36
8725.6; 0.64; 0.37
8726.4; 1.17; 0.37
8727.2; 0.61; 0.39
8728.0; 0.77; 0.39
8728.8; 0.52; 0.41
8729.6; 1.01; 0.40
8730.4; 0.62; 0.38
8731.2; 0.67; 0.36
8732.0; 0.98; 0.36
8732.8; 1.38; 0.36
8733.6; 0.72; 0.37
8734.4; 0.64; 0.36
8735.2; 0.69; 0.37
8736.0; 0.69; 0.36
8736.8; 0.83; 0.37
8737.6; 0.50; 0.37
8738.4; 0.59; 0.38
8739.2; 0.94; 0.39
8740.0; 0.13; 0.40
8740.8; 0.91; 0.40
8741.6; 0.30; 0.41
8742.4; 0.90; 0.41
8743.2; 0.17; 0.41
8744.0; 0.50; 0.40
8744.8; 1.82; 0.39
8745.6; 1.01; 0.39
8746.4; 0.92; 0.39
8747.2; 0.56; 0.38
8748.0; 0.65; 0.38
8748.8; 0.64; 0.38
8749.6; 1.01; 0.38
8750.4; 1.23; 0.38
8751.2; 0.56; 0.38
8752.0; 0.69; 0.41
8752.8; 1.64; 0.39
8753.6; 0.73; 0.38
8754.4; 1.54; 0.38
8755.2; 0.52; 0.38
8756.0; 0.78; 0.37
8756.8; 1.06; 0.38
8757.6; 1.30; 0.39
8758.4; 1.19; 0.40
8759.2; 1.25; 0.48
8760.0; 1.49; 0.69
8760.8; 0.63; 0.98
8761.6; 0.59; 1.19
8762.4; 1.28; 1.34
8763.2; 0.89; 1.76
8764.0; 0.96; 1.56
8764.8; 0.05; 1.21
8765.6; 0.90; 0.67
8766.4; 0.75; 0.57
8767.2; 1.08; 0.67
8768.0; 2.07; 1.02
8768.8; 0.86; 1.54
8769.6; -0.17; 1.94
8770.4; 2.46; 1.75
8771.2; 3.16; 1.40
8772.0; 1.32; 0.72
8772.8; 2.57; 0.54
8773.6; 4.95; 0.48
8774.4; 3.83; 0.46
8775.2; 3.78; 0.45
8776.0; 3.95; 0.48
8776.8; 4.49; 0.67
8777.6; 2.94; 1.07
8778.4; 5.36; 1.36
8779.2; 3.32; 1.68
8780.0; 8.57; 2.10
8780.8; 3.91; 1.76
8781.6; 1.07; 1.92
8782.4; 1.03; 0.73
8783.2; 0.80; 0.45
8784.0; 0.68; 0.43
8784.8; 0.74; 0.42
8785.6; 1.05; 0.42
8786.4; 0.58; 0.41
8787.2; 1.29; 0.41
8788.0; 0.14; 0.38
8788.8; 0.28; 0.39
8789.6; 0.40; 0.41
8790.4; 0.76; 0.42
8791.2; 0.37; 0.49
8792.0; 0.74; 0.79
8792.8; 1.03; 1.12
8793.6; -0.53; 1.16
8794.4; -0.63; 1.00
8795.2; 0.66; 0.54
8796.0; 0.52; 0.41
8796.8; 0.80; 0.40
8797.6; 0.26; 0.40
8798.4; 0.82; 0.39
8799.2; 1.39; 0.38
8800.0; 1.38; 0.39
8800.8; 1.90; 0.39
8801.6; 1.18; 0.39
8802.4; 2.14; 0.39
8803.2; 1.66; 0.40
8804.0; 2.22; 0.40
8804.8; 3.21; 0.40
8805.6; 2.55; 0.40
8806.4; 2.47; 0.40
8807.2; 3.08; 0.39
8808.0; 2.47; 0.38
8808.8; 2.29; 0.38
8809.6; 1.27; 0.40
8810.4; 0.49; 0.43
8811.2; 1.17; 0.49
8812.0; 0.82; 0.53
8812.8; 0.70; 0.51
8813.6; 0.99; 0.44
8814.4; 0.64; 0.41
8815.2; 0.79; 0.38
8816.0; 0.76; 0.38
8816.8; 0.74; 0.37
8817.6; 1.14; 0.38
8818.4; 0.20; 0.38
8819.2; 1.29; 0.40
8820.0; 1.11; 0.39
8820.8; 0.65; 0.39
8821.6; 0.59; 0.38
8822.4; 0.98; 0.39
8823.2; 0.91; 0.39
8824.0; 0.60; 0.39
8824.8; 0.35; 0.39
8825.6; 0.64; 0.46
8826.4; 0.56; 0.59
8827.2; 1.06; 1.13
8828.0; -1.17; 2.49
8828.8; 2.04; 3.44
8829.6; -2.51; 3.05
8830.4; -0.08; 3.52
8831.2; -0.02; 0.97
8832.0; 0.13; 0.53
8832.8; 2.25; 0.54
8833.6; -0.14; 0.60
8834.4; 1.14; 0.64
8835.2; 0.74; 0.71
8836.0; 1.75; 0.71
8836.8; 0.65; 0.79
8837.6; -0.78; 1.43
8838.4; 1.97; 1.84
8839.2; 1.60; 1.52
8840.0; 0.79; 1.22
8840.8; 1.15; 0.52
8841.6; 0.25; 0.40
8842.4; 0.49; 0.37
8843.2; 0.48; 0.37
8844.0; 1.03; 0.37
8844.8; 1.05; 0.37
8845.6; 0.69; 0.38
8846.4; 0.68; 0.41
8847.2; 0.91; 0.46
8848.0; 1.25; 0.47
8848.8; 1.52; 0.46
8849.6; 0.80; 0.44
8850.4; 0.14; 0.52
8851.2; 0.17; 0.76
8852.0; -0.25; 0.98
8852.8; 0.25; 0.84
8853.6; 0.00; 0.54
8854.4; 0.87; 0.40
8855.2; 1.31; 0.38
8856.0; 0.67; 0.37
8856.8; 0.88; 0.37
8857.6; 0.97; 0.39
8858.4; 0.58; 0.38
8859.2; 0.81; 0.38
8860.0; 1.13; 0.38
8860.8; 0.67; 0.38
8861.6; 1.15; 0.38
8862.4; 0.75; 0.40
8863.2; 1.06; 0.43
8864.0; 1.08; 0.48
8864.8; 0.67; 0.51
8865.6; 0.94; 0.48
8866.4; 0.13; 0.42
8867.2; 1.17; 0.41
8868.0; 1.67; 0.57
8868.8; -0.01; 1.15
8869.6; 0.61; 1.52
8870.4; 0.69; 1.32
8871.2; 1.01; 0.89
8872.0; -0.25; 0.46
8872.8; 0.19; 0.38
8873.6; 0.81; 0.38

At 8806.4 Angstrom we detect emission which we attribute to [N II]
